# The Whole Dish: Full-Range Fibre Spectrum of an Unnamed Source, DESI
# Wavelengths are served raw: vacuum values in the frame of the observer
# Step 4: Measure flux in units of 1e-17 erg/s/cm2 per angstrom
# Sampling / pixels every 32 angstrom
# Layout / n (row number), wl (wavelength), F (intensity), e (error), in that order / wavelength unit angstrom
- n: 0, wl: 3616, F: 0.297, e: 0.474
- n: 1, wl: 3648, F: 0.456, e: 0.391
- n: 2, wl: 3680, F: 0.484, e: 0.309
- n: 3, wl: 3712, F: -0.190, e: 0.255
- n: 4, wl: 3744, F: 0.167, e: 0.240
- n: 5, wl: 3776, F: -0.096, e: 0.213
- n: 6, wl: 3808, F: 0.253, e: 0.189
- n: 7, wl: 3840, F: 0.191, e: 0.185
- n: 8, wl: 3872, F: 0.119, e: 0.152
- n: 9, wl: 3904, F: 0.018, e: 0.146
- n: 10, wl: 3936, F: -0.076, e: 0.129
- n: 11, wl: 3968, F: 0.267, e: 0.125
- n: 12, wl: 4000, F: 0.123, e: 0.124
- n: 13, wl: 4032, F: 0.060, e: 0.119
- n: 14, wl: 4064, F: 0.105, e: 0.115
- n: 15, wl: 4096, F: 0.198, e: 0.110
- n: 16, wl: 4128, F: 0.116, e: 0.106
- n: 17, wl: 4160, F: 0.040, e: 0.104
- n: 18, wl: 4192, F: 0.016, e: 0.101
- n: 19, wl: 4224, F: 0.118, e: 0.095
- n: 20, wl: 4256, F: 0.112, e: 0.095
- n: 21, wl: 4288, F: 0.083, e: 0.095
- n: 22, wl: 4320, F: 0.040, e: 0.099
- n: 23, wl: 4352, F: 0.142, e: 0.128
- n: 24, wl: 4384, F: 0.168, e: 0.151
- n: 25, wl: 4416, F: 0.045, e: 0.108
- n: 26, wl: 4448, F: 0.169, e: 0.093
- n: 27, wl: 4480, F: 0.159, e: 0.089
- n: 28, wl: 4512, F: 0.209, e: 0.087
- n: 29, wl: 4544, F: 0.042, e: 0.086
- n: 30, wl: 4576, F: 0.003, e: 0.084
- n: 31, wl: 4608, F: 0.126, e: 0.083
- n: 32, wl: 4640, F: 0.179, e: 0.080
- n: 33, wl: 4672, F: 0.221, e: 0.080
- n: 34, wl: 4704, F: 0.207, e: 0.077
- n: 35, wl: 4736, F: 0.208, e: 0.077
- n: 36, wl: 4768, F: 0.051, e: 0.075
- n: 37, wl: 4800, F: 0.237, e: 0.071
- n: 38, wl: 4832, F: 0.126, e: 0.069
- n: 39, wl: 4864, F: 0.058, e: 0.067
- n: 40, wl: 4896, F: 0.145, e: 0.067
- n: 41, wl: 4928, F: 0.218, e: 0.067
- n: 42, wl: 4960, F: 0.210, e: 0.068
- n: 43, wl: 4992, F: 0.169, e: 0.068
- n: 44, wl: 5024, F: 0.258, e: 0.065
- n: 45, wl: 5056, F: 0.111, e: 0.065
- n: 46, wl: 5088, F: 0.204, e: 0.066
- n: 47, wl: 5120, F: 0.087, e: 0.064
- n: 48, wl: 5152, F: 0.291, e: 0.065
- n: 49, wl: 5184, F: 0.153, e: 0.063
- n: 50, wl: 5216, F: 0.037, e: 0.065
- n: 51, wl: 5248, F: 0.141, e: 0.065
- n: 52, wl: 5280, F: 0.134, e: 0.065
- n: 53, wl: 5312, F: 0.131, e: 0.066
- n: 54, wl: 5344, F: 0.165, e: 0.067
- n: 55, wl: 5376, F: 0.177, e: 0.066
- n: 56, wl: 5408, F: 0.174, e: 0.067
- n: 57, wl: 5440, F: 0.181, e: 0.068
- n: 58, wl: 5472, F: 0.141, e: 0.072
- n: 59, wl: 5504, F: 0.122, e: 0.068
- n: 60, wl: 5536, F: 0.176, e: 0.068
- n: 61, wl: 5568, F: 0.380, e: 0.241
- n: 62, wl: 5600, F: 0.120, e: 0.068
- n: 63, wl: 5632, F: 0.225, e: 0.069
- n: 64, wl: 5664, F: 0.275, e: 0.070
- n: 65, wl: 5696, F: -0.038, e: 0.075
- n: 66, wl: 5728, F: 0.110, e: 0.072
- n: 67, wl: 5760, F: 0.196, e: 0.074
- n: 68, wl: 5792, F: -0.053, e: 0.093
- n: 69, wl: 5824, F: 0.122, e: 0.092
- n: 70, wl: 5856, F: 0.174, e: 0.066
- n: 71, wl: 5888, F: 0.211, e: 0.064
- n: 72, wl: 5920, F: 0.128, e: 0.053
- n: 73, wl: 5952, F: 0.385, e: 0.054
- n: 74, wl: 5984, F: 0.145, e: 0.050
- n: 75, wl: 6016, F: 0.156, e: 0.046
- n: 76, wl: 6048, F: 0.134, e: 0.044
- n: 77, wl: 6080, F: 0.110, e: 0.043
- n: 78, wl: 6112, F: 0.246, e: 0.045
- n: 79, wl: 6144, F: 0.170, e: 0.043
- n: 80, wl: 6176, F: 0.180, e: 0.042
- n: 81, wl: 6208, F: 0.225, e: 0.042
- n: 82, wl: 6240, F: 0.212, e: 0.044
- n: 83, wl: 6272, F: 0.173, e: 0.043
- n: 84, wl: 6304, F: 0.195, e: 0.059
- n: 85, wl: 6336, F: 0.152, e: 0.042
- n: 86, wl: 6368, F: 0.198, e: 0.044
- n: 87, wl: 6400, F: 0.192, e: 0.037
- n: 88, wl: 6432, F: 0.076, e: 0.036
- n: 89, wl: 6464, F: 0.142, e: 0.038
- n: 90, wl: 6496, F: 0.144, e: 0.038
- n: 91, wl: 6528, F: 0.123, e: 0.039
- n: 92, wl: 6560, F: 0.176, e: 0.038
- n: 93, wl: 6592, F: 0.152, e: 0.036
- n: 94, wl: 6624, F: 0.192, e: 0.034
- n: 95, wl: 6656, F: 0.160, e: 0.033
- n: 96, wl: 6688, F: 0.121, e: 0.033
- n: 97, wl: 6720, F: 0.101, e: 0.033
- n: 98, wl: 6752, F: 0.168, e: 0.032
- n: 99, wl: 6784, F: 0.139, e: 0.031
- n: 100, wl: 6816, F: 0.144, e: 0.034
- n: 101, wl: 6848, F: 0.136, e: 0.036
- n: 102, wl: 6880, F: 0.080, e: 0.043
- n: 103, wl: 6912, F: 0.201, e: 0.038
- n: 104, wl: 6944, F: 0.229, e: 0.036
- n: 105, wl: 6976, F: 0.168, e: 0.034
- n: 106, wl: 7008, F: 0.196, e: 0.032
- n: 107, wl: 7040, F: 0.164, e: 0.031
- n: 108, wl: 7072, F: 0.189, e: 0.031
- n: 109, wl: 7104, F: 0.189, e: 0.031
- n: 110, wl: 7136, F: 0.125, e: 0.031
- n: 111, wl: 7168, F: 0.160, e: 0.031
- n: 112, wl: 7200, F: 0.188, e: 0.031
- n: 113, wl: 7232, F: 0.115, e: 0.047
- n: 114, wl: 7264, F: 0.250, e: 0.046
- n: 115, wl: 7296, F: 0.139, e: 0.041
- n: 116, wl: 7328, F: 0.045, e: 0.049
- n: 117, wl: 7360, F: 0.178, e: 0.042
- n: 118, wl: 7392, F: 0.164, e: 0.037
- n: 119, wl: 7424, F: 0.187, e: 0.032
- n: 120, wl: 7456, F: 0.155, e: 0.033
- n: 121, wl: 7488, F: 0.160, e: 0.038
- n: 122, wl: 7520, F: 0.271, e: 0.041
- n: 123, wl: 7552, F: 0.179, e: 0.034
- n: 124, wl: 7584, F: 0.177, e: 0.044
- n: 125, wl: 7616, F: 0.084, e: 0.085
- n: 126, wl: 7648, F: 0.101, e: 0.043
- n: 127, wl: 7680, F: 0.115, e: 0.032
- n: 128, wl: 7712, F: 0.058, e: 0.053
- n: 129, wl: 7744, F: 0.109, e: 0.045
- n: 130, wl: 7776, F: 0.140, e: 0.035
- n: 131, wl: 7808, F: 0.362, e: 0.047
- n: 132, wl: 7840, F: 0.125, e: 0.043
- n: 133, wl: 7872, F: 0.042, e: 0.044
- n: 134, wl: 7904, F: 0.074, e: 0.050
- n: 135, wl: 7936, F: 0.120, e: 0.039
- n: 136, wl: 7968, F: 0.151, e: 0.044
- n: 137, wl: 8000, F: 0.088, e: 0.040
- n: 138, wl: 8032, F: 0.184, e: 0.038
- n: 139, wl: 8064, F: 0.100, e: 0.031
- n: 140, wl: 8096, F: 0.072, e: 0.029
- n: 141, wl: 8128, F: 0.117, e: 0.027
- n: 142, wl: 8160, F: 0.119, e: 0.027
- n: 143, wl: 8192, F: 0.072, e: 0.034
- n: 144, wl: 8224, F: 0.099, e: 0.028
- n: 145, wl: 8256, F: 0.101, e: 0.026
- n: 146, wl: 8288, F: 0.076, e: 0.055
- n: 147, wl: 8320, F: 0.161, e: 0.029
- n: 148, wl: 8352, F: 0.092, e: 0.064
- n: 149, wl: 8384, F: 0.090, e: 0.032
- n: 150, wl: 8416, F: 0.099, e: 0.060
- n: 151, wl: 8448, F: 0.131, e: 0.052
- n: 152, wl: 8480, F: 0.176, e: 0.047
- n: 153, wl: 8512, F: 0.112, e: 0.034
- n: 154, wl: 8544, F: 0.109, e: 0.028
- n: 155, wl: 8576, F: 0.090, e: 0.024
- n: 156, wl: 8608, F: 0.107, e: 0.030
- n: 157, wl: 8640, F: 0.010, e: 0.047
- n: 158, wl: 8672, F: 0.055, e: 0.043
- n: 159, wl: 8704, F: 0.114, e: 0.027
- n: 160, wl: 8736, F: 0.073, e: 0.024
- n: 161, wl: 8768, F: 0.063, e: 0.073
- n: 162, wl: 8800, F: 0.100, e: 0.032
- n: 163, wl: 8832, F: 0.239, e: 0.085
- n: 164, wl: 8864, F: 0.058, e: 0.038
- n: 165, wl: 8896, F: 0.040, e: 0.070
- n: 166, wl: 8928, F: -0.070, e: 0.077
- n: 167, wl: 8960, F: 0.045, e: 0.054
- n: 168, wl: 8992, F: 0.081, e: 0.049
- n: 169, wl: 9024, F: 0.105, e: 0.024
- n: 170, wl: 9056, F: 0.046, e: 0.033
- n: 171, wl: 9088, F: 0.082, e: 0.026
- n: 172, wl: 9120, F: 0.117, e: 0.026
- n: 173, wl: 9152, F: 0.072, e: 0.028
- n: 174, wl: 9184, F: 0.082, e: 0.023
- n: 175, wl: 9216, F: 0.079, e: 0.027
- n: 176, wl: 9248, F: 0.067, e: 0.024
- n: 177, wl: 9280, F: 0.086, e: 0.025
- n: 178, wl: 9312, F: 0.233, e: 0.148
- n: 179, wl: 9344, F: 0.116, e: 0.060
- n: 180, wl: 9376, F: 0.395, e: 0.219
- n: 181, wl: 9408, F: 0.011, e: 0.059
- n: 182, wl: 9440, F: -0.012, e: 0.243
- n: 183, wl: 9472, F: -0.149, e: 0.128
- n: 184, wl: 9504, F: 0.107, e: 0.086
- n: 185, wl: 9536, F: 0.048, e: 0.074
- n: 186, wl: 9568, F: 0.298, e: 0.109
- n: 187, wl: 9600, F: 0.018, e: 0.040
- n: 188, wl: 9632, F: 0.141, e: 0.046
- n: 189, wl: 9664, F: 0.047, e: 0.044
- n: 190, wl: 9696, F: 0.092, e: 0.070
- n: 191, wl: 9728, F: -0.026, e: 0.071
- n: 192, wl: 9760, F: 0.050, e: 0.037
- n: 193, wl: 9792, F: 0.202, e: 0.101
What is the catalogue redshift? 0.191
